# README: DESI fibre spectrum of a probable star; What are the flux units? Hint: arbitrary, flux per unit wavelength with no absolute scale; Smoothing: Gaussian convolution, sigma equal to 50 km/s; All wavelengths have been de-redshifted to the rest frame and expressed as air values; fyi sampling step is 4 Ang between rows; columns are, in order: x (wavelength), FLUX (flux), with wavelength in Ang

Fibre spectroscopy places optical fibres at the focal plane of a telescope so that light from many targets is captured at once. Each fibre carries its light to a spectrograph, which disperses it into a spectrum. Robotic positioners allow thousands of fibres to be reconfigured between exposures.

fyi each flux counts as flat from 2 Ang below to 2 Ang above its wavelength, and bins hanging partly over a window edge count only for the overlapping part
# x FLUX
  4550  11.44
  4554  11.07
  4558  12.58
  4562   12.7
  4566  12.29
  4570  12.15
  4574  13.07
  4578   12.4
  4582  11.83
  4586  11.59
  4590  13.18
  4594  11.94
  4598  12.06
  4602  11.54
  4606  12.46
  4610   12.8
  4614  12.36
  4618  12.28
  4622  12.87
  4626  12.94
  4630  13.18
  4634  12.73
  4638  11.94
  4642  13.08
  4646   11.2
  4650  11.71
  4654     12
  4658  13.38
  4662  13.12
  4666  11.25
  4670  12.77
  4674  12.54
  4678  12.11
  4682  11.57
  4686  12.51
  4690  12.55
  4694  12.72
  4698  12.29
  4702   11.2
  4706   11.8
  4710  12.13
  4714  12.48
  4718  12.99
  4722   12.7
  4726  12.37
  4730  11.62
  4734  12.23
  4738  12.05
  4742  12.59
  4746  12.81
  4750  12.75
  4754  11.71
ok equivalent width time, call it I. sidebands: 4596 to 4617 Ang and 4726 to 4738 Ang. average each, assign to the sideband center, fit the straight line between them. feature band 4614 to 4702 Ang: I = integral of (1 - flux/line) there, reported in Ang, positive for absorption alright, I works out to -1.7 Ang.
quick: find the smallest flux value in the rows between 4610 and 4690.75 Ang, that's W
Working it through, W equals 11.2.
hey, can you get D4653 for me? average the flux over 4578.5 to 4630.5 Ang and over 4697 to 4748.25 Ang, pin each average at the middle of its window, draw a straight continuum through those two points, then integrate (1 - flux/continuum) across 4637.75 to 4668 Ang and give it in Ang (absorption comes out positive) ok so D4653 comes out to 0.2 Ang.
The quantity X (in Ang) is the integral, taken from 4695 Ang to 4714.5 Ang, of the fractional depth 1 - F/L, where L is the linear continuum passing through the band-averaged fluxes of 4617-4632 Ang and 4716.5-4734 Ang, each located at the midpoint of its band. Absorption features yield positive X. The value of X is 0.8 Ang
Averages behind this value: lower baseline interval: 12.9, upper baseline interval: 12.4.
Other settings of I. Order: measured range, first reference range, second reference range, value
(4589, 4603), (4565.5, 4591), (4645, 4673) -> 0.2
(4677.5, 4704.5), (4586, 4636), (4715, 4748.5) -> 0.7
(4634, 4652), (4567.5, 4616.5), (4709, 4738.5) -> 0.3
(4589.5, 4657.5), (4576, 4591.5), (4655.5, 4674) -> 0.2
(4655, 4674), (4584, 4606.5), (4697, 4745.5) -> -0.7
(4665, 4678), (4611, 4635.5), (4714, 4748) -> 0.4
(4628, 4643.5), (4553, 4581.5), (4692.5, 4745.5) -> -0.5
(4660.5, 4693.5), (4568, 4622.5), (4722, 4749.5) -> 0.0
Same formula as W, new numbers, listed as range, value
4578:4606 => 11.54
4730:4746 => 11.62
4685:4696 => 12.51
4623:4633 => 12.94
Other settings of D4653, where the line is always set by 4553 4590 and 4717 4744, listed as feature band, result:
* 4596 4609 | 0.2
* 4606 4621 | -0.3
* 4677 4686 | 0.3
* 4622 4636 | -0.7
